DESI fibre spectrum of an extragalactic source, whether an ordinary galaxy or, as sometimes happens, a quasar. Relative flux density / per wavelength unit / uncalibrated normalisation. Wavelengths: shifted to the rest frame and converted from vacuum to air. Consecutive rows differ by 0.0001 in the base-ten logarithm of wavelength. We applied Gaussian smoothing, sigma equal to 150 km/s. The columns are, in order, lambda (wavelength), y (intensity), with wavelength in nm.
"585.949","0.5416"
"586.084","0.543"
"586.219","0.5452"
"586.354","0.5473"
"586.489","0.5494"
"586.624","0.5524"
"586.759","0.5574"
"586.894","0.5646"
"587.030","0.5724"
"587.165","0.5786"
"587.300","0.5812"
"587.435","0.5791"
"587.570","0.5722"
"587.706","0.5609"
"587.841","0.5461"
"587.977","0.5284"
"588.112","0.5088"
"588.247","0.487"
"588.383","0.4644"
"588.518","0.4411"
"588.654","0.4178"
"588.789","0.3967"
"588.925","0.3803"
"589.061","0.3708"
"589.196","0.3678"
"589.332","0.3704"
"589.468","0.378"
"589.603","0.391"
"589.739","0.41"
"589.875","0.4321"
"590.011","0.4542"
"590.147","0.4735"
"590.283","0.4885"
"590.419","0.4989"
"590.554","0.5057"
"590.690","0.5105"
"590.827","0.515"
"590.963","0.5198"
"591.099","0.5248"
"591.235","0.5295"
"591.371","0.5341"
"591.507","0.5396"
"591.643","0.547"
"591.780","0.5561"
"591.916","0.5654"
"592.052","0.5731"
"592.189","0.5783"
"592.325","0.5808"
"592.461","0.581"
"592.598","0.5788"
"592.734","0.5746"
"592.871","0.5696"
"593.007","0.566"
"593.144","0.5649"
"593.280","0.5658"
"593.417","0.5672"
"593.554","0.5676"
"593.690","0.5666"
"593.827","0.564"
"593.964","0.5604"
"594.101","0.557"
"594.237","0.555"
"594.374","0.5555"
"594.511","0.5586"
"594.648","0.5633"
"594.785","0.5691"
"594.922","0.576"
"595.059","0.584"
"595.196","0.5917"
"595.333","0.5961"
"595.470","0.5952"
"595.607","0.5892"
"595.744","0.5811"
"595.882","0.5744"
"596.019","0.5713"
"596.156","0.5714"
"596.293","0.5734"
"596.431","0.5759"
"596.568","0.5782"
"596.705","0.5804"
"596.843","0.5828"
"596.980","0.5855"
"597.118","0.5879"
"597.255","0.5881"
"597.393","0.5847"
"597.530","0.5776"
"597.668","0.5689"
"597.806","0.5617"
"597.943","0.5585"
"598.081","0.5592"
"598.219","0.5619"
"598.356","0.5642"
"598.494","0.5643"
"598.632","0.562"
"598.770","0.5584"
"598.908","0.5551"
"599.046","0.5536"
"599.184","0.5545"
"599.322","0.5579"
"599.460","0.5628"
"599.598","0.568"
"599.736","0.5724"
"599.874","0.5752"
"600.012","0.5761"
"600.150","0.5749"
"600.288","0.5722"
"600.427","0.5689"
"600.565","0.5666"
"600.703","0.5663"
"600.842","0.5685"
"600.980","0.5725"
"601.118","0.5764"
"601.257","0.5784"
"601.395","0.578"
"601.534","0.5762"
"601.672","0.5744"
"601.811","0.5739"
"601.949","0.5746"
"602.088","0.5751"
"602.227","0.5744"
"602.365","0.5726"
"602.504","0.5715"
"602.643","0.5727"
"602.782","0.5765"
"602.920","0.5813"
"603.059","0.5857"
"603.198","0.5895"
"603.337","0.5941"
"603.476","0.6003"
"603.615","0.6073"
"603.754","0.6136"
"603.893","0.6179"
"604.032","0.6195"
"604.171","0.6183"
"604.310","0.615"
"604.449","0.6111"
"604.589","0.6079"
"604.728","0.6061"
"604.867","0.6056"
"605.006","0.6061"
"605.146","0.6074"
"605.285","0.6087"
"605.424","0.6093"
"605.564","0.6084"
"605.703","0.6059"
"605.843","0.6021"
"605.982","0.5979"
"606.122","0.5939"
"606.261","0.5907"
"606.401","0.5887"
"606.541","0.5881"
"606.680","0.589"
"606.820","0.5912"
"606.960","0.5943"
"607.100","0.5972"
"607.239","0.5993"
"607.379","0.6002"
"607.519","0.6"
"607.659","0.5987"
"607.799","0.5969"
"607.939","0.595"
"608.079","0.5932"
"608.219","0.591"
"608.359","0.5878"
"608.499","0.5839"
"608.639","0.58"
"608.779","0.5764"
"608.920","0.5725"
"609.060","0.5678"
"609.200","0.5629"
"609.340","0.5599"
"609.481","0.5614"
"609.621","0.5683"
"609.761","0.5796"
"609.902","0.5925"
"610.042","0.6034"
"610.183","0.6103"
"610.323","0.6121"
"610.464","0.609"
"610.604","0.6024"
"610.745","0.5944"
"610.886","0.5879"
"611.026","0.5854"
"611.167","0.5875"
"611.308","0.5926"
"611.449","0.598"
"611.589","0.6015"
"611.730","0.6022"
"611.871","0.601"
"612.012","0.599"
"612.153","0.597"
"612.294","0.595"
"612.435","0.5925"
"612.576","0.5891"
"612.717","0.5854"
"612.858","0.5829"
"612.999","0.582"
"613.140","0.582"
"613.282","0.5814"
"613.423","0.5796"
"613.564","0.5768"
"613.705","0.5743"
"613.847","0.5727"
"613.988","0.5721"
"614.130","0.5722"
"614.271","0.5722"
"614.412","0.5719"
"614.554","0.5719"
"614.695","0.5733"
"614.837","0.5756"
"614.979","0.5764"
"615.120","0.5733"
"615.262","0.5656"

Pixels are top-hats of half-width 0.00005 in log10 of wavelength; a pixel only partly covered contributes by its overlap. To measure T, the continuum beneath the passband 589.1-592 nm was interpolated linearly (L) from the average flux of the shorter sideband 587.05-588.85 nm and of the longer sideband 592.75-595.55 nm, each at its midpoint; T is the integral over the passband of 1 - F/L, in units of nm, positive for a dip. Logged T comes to 0.31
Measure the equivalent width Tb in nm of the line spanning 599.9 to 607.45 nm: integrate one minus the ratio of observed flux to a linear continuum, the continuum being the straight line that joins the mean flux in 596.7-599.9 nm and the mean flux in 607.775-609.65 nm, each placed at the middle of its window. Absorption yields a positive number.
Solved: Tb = -0.23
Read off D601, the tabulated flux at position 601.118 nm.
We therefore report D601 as 0.5764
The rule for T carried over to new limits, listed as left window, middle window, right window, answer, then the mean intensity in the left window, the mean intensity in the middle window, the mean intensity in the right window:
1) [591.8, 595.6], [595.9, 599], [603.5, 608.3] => 0.05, 0.572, 0.571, 0.602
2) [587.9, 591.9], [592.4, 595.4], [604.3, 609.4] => -0.43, 0.468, 0.57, 0.594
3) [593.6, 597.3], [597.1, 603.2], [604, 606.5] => 0.20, 0.575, 0.571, 0.605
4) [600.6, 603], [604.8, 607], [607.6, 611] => -0.07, 0.574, 0.599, 0.587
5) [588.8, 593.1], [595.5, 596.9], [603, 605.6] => -0.10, 0.498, 0.578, 0.607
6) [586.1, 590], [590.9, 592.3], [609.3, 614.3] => -0.13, 0.488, 0.548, 0.588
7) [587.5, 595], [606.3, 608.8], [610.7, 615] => -0.11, 0.514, 0.592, 0.585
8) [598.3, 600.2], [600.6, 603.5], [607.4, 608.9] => -0.03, 0.564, 0.577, 0.59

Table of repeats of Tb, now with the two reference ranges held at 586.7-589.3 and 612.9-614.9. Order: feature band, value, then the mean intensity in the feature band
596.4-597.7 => -0.14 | 0.582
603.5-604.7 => -0.15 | 0.613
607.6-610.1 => -0.10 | 0.582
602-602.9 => -0.06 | 0.574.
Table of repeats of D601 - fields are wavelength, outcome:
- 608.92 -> 0.5725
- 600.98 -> 0.5725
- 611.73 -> 0.6022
